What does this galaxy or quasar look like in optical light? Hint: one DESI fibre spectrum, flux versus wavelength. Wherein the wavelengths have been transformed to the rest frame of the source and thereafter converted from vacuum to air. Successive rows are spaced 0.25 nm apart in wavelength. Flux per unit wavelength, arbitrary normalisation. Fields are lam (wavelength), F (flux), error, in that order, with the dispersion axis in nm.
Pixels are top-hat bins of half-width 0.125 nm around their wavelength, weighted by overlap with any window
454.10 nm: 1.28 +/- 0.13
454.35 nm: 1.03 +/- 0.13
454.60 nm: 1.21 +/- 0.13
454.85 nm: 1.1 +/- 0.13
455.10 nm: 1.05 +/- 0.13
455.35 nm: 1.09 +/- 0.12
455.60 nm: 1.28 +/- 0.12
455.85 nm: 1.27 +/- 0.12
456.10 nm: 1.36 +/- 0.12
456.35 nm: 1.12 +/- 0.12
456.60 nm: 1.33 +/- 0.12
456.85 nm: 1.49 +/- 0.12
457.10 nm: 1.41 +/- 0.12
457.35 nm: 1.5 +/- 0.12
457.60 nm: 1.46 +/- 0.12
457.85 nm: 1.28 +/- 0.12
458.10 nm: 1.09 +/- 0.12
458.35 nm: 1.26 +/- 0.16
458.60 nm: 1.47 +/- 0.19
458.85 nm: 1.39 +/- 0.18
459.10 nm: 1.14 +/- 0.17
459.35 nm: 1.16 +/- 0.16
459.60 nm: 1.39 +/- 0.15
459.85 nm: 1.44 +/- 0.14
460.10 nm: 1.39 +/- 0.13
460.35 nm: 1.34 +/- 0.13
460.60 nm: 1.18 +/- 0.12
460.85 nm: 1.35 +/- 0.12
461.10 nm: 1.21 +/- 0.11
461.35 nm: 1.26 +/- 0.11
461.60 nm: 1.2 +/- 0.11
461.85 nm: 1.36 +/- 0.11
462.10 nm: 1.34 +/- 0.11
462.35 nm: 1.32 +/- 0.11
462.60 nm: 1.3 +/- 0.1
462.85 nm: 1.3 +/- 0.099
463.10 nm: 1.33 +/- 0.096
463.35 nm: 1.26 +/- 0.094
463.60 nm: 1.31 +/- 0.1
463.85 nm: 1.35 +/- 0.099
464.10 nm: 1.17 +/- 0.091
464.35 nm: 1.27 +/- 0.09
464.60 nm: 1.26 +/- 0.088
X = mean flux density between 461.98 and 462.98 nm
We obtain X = 1.31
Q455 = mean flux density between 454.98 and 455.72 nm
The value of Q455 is 1.14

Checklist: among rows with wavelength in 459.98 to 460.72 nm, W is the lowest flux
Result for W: 1.18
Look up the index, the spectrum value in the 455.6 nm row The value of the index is 1.28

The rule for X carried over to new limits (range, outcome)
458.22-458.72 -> 1.36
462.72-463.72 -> 1.3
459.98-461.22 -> 1.29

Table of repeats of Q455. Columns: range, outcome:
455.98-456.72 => 1.27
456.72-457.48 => 1.47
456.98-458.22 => 1.35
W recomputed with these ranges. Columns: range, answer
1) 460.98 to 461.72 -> 1.2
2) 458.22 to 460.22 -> 1.14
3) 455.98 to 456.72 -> 1.12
